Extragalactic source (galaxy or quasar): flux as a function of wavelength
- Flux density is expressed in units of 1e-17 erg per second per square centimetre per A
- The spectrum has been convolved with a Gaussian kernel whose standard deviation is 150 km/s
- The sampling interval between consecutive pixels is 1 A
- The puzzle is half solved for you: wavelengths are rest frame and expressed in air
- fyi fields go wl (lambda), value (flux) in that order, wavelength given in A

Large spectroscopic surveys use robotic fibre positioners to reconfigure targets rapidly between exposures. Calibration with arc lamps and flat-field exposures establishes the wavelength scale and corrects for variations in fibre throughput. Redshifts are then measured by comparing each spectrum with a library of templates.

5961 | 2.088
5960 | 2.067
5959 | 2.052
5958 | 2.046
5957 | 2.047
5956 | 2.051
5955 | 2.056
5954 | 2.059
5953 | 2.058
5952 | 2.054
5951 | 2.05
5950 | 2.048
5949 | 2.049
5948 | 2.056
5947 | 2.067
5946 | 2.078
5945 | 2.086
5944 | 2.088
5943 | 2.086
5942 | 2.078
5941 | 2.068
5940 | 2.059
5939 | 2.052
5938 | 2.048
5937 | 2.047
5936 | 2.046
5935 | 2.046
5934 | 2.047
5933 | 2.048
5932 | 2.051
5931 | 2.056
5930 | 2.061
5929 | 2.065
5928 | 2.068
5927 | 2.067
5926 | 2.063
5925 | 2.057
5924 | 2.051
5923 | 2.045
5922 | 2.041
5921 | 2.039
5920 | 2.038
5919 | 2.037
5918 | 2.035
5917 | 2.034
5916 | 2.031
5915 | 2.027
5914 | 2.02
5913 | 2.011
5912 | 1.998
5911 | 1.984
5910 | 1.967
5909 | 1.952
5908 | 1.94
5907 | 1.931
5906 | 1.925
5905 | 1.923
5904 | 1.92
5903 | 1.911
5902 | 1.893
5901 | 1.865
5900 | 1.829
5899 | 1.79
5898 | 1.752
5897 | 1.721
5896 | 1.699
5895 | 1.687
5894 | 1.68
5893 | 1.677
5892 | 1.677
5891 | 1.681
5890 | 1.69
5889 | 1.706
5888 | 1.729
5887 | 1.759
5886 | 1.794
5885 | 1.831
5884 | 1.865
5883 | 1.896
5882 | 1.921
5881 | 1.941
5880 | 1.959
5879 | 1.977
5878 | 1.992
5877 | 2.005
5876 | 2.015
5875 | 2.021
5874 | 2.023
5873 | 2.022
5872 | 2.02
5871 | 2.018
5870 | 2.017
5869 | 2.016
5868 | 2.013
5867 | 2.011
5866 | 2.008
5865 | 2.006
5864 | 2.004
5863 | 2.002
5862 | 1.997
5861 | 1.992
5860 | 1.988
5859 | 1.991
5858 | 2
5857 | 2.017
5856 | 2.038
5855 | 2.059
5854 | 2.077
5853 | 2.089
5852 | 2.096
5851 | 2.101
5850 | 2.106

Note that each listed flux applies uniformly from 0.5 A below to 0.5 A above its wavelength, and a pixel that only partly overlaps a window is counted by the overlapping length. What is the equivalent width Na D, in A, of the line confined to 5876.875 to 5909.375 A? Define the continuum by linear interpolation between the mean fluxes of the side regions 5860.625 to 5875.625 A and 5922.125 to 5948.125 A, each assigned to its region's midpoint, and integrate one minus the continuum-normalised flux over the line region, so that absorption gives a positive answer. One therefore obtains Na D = 3.2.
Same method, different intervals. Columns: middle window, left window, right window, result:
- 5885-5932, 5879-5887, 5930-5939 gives 1.34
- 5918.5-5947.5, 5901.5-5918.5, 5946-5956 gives -0.57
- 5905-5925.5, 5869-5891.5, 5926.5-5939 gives -0.01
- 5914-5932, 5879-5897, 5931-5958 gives -0.88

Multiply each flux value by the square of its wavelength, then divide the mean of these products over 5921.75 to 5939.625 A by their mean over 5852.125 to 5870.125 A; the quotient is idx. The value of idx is 1.04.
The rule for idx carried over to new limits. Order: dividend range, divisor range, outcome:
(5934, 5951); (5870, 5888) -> 1.09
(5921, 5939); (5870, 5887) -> 1.07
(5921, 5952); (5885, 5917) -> 1.13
